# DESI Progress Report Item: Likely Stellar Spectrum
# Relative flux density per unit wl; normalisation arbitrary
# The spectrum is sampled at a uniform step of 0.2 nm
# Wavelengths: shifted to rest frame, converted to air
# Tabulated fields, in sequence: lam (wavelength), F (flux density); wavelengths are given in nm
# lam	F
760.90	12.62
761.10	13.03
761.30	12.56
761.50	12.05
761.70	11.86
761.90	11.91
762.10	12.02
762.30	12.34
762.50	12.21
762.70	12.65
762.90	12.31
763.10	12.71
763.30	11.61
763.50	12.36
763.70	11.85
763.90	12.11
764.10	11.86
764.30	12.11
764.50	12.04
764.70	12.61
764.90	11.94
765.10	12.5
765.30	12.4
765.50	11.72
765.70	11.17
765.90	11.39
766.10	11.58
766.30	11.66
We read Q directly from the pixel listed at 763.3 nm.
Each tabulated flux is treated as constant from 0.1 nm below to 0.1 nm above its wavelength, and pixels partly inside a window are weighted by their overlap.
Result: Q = 11.61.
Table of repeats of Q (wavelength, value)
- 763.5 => 12.36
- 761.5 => 12.05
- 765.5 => 11.72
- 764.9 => 11.94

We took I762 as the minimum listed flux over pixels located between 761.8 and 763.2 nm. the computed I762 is 11.91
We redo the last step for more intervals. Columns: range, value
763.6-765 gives 11.85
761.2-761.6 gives 12.05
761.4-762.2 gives 11.86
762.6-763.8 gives 11.61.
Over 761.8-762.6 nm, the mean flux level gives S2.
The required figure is 12.1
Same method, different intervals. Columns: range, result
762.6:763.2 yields 12.6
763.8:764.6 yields 12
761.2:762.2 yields 12.1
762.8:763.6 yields 12.2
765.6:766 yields 11.3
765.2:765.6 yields 12.1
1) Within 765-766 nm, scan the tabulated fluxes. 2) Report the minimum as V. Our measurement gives 11.17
